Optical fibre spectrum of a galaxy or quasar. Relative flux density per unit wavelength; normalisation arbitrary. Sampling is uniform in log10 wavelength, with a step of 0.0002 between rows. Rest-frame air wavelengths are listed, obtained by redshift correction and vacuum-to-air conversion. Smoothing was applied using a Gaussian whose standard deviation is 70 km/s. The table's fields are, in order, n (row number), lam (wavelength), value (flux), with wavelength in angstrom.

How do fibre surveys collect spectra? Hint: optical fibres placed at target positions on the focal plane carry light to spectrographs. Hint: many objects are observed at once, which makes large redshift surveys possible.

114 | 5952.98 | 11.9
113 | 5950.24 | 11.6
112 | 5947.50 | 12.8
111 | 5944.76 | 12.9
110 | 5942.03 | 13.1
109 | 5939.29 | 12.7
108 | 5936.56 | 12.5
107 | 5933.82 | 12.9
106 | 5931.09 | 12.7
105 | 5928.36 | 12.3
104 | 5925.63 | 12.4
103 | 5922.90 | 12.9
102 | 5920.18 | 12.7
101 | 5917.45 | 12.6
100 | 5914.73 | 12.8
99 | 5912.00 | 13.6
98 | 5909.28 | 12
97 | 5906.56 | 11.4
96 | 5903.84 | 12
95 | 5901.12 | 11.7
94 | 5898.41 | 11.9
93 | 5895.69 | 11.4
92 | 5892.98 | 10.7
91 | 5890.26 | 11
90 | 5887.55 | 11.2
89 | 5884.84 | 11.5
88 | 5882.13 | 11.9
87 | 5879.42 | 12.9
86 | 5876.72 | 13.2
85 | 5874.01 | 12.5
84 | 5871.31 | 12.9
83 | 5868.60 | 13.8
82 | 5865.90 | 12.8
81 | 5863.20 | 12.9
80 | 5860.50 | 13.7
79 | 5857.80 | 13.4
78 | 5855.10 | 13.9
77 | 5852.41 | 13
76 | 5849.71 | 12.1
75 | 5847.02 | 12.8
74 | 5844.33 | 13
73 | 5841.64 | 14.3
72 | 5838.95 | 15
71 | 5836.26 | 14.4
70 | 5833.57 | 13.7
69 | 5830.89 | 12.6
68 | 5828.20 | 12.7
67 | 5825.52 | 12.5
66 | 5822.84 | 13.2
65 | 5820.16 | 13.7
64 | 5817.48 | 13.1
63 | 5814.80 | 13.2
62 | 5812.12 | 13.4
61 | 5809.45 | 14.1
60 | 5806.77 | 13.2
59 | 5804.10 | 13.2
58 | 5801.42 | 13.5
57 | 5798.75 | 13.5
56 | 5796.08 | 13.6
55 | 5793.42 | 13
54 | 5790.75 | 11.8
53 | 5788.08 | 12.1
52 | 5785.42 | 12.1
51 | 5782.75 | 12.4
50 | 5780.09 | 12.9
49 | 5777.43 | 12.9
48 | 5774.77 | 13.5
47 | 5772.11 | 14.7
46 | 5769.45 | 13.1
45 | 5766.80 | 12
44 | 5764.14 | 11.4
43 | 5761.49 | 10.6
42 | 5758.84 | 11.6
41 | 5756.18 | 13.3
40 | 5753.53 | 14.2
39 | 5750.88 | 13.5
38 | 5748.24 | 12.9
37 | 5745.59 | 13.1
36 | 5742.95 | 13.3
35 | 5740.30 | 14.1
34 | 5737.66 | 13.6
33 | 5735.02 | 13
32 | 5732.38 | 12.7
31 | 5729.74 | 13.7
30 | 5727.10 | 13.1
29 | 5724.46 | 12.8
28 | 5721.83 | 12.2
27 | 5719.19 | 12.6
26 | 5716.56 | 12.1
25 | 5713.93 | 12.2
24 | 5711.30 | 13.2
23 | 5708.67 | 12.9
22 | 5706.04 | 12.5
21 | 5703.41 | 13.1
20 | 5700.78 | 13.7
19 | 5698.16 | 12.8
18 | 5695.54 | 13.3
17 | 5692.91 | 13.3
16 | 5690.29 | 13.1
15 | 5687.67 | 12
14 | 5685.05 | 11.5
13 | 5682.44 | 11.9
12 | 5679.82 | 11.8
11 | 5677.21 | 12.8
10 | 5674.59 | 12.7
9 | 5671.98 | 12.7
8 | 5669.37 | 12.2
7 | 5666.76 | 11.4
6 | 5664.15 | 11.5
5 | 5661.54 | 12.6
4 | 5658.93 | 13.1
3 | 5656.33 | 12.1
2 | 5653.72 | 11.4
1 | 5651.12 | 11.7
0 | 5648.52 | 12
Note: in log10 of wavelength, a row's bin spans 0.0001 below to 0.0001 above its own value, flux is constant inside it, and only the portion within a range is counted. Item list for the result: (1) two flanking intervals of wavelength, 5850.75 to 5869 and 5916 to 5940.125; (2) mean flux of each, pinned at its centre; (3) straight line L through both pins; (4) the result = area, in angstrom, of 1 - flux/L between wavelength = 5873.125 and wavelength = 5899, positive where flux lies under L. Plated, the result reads 2.5 angstrom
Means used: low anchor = 13.3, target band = 11.8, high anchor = 12.6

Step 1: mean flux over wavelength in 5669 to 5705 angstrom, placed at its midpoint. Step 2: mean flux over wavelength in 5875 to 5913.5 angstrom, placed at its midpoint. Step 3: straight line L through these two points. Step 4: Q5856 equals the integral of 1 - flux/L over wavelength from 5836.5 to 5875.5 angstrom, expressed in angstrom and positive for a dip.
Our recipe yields -4.2 angstrom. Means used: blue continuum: 12.6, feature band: 13.3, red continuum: 11.9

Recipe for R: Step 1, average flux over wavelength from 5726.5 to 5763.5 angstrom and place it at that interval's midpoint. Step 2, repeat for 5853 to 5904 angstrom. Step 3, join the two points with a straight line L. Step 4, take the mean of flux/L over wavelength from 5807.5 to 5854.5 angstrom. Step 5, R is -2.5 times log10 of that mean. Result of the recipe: -0.061 mag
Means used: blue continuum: 13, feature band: 13.3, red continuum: 12.4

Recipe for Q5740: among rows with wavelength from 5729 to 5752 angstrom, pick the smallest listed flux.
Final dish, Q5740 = 12.7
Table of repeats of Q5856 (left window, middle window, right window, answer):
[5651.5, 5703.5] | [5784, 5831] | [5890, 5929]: -3.0 angstrom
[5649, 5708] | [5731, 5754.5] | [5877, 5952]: -1.9 angstrom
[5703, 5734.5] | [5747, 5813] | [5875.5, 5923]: -2.0 angstrom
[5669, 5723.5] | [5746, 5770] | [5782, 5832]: 0.6 angstrom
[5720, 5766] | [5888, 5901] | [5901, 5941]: 1.3 angstrom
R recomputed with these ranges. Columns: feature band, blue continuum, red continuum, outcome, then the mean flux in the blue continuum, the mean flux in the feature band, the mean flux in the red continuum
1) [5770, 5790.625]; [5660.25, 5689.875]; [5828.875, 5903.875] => -0.04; 12.1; 12.9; 12.7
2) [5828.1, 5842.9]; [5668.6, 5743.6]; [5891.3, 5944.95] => -0.11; 12.8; 13.9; 12.3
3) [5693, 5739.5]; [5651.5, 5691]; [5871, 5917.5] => -0.07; 12.2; 12.9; 12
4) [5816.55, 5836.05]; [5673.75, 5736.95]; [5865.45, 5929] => -0.06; 12.7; 13.2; 12.2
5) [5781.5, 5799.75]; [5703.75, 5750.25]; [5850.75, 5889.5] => 0.02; 13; 12.6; 12.8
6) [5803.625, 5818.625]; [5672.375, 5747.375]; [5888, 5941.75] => -0.07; 12.8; 13.4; 12.2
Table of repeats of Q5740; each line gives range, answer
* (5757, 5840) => 10.6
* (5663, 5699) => 11.4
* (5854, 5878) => 12.5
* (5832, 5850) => 12.1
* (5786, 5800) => 11.8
